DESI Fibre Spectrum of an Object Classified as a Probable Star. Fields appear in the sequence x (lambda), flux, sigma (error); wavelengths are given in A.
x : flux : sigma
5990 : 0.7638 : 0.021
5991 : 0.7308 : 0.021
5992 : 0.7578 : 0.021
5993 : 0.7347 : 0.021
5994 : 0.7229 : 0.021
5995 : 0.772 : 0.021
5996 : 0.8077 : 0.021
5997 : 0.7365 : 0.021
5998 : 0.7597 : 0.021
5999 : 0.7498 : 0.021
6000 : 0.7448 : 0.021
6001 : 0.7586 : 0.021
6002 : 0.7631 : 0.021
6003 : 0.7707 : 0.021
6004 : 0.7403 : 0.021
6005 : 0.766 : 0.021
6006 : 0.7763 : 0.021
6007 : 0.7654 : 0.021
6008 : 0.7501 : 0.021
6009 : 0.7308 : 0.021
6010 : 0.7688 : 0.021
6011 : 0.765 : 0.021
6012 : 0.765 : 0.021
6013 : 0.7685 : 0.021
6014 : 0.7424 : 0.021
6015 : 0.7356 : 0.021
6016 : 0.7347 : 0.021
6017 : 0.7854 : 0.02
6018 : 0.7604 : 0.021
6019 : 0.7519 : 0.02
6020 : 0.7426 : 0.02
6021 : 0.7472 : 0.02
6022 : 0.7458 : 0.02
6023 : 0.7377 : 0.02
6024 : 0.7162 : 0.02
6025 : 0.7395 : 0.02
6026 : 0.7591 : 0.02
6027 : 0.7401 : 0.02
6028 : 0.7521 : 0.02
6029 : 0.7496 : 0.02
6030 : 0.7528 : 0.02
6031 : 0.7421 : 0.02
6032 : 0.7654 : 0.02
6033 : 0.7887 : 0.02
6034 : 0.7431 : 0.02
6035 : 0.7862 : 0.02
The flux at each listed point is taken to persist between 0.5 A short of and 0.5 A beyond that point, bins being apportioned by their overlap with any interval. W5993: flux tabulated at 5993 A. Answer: 0.7347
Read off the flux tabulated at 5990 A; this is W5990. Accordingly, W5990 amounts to 0.7638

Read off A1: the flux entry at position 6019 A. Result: 0.7519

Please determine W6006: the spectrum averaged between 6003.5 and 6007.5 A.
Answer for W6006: 0.762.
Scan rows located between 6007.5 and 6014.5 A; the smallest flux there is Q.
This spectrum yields 0.7308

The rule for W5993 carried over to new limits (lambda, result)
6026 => 0.7591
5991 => 0.7308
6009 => 0.7308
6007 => 0.7654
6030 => 0.7528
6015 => 0.7356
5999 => 0.7498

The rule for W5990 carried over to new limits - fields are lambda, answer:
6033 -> 0.7887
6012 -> 0.765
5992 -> 0.7578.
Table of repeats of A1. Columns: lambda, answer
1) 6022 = 0.7458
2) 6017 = 0.7854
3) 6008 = 0.7501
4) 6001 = 0.7586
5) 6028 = 0.7521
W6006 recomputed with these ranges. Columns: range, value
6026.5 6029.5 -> 0.747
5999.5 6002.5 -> 0.756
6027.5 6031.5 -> 0.749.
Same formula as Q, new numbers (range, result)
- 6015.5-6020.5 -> 0.7347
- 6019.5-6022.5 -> 0.7426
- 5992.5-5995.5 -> 0.7229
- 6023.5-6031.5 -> 0.7162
